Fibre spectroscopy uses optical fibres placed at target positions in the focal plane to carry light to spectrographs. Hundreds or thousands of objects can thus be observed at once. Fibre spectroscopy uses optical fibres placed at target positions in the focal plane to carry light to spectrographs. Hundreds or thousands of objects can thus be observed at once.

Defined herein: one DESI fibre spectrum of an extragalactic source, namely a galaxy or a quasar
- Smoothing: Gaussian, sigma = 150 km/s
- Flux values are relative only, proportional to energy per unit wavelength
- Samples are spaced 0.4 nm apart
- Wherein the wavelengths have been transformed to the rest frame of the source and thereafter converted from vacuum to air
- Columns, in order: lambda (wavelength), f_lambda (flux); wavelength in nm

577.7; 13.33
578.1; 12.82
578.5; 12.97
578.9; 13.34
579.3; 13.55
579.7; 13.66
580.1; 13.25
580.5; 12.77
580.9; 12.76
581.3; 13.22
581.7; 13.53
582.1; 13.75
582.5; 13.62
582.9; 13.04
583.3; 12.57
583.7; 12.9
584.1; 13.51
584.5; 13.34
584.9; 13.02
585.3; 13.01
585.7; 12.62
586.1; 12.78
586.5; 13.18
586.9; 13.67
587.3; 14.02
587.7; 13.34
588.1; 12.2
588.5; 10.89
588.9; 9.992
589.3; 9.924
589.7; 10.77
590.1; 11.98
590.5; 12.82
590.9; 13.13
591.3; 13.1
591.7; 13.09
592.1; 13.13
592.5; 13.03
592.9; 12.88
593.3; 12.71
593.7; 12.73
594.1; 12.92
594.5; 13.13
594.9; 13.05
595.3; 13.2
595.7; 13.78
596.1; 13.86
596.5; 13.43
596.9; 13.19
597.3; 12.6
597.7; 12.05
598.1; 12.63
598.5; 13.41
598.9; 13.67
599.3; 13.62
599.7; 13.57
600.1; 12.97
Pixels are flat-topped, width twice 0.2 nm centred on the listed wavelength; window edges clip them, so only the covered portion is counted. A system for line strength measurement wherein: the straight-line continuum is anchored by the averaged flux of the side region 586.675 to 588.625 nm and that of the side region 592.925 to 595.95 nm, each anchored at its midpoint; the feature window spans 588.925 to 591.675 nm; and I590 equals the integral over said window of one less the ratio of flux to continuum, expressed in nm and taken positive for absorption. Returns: 0.23 nm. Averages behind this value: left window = 12.9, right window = 13.1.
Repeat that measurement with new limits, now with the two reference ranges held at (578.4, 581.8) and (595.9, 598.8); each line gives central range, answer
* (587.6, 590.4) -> 0.395 nm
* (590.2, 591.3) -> 0.017 nm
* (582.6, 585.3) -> 0.022 nm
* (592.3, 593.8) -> 0.028 nm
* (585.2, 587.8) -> -0.015 nm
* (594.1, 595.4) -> -0.002 nm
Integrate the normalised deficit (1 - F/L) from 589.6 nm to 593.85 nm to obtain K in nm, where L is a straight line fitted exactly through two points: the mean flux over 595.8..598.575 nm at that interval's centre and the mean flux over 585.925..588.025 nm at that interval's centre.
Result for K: 0.15 nm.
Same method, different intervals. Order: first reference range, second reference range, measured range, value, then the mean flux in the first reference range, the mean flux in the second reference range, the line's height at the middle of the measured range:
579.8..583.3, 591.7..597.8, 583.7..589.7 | 0.305 nm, 13.2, 13.1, 13.2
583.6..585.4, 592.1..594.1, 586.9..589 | 0.116 nm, 13.2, 12.9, 13.1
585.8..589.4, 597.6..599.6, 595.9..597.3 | -0.040 nm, 12.3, 13.2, 13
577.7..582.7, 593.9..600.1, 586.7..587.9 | -0.039 nm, 13.3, 13.2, 13.2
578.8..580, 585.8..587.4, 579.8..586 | 0.134 nm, 13.5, 13.3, 13.4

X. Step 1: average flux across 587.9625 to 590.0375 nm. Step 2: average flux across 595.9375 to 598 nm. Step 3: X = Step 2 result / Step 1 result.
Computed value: 1.20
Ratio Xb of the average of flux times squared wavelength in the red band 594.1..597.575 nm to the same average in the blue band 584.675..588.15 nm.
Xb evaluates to 1.04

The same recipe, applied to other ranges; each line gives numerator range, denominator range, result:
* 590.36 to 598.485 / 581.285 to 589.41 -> 1.05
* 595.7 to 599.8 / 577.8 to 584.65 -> 1.06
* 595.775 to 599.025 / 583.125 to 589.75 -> 1.09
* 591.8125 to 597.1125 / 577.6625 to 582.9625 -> 1.04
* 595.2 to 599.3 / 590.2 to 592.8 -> 1.04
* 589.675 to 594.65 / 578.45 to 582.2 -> 1.00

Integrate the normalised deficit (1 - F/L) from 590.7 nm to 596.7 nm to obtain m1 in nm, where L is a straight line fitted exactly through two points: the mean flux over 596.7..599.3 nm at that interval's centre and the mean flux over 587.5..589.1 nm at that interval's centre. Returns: -0.38 nm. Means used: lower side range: 11.6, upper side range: 13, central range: 13.1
